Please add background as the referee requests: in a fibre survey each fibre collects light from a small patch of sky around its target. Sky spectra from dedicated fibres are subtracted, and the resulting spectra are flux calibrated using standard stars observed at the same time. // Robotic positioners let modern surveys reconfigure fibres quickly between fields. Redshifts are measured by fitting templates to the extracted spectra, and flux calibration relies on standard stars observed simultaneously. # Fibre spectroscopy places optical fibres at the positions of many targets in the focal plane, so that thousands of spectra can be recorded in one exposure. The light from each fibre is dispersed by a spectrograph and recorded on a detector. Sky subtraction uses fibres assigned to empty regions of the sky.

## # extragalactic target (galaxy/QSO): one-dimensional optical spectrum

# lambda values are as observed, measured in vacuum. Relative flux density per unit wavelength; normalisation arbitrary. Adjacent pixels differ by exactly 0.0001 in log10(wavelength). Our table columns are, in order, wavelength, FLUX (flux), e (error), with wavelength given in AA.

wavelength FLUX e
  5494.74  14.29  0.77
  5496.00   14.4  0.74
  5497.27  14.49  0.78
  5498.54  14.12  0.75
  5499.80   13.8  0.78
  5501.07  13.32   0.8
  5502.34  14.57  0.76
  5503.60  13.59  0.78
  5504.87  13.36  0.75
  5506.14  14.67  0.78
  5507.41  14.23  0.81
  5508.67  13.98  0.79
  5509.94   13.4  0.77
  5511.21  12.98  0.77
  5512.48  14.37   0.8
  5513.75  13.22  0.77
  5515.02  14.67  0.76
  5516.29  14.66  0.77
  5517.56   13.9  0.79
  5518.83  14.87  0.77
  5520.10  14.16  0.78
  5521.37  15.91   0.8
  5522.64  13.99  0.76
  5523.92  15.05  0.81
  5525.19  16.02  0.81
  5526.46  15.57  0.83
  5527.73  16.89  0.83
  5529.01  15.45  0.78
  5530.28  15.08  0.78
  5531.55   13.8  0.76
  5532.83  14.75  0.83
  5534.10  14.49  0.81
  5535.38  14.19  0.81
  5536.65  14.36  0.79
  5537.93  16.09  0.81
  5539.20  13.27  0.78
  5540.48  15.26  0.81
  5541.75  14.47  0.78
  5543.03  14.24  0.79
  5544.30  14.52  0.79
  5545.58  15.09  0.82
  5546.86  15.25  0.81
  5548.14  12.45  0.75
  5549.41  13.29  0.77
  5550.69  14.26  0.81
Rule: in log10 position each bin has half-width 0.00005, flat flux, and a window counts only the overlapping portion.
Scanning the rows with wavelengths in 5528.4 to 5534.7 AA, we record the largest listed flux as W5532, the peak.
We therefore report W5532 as 15.45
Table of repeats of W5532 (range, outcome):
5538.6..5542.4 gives 15.26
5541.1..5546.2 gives 15.09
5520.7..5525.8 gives 16.02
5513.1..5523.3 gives 15.91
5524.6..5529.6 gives 16.89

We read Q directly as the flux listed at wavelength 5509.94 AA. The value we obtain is 13.4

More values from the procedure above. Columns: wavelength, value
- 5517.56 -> 13.9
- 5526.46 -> 15.57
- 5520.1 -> 14.16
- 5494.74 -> 14.29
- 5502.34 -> 14.57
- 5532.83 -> 14.75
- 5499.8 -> 13.8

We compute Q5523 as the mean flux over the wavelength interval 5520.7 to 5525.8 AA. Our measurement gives 15.2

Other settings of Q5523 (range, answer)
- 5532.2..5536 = 14.5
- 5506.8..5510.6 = 13.9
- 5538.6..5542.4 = 14.3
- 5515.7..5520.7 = 14.4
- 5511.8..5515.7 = 14.1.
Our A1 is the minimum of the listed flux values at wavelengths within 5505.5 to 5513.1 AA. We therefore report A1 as 12.98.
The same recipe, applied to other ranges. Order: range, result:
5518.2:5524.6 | 13.99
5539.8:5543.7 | 14.24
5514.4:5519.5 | 13.9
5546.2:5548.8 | 12.45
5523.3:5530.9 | 15.05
